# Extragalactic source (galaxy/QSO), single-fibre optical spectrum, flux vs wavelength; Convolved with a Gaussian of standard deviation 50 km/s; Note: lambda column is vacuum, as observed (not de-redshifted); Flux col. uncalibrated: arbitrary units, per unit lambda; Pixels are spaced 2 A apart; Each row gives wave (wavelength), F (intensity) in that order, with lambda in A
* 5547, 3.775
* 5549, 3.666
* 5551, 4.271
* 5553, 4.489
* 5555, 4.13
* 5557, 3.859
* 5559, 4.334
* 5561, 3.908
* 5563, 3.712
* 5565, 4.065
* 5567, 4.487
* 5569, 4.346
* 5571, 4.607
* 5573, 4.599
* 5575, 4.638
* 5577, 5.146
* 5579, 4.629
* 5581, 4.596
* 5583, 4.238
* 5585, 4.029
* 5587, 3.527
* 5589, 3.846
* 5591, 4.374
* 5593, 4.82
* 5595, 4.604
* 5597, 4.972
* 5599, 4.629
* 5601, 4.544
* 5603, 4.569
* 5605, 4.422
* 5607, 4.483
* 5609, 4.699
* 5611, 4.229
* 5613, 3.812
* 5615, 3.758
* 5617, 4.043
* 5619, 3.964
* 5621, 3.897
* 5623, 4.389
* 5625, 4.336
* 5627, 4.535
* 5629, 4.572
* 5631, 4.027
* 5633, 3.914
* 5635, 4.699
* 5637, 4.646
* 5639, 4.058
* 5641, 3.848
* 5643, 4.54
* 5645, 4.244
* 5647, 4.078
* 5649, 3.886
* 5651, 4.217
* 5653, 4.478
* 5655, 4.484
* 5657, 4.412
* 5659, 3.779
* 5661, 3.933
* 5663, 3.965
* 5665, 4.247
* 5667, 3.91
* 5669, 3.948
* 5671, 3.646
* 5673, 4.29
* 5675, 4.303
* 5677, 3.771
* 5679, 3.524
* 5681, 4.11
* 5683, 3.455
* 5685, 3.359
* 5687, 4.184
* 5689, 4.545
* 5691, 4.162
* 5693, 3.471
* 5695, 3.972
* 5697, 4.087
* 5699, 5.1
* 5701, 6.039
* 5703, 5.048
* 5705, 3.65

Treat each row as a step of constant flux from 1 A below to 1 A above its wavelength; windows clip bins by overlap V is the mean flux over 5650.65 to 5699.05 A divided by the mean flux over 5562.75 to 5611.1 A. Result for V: 0.9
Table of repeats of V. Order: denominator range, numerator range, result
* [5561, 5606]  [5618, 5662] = 0.96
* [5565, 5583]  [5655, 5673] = 0.88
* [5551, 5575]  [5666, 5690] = 0.92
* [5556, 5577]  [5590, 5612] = 1.06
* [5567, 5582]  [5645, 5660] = 0.90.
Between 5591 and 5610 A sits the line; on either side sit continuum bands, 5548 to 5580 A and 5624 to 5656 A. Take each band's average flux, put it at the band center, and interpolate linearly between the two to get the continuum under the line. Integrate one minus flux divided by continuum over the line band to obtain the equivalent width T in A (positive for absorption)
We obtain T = -1.5 A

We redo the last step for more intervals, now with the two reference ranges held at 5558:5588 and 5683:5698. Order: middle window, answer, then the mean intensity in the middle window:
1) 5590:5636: -1.84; 4.36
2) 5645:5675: -0.50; 4.1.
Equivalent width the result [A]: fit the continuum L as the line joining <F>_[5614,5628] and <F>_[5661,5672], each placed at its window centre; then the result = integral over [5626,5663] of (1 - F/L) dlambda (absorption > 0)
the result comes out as -1.8 A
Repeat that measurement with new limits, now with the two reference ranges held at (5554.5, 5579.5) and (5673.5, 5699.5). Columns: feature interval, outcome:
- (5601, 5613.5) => -0.5 A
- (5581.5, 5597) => 0.0 A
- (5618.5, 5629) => -0.2 A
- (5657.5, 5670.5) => 0.3 A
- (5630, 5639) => -0.3 A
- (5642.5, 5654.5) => -0.4 A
